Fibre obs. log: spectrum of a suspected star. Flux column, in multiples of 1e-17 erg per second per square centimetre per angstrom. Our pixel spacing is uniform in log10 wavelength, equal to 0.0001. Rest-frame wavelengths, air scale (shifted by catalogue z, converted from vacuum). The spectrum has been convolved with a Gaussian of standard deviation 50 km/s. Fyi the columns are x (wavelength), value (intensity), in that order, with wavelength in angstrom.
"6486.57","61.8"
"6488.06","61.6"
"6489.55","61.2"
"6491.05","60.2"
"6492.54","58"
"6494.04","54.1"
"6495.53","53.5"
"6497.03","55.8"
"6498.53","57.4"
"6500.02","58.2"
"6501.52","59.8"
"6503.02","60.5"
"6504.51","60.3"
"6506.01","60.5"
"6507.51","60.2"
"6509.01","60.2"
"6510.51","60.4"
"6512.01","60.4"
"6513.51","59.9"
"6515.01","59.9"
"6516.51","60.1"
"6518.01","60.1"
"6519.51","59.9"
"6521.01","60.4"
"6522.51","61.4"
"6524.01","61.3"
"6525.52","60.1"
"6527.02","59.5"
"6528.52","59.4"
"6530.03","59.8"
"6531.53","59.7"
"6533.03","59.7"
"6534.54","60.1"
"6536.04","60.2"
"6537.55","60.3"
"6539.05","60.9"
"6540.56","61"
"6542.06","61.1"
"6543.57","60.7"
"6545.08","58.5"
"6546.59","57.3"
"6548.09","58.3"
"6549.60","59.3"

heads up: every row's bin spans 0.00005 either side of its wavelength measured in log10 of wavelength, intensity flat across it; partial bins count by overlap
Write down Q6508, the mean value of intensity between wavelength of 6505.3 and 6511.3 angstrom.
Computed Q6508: 60.3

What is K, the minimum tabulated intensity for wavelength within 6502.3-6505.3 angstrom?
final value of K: 60.3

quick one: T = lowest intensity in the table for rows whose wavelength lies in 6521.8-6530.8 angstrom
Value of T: 59.4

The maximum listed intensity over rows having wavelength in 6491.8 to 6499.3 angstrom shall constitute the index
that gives 58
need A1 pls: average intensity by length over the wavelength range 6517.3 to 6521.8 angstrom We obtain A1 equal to 60.2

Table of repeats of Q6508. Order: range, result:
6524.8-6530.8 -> 59.7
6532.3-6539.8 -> 60.2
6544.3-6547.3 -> 57.8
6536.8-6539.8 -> 60.7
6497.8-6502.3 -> 58.5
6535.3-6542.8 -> 60.7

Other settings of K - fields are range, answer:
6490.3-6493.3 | 58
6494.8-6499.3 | 53.5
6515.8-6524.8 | 59.9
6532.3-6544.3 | 59.7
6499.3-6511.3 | 58.2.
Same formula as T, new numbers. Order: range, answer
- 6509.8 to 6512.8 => 60.4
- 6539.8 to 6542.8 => 61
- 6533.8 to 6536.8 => 60.1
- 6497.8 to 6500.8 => 57.4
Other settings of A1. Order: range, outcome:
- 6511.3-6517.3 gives 60.1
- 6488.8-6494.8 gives 58.4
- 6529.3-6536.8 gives 59.9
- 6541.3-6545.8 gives 60.1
